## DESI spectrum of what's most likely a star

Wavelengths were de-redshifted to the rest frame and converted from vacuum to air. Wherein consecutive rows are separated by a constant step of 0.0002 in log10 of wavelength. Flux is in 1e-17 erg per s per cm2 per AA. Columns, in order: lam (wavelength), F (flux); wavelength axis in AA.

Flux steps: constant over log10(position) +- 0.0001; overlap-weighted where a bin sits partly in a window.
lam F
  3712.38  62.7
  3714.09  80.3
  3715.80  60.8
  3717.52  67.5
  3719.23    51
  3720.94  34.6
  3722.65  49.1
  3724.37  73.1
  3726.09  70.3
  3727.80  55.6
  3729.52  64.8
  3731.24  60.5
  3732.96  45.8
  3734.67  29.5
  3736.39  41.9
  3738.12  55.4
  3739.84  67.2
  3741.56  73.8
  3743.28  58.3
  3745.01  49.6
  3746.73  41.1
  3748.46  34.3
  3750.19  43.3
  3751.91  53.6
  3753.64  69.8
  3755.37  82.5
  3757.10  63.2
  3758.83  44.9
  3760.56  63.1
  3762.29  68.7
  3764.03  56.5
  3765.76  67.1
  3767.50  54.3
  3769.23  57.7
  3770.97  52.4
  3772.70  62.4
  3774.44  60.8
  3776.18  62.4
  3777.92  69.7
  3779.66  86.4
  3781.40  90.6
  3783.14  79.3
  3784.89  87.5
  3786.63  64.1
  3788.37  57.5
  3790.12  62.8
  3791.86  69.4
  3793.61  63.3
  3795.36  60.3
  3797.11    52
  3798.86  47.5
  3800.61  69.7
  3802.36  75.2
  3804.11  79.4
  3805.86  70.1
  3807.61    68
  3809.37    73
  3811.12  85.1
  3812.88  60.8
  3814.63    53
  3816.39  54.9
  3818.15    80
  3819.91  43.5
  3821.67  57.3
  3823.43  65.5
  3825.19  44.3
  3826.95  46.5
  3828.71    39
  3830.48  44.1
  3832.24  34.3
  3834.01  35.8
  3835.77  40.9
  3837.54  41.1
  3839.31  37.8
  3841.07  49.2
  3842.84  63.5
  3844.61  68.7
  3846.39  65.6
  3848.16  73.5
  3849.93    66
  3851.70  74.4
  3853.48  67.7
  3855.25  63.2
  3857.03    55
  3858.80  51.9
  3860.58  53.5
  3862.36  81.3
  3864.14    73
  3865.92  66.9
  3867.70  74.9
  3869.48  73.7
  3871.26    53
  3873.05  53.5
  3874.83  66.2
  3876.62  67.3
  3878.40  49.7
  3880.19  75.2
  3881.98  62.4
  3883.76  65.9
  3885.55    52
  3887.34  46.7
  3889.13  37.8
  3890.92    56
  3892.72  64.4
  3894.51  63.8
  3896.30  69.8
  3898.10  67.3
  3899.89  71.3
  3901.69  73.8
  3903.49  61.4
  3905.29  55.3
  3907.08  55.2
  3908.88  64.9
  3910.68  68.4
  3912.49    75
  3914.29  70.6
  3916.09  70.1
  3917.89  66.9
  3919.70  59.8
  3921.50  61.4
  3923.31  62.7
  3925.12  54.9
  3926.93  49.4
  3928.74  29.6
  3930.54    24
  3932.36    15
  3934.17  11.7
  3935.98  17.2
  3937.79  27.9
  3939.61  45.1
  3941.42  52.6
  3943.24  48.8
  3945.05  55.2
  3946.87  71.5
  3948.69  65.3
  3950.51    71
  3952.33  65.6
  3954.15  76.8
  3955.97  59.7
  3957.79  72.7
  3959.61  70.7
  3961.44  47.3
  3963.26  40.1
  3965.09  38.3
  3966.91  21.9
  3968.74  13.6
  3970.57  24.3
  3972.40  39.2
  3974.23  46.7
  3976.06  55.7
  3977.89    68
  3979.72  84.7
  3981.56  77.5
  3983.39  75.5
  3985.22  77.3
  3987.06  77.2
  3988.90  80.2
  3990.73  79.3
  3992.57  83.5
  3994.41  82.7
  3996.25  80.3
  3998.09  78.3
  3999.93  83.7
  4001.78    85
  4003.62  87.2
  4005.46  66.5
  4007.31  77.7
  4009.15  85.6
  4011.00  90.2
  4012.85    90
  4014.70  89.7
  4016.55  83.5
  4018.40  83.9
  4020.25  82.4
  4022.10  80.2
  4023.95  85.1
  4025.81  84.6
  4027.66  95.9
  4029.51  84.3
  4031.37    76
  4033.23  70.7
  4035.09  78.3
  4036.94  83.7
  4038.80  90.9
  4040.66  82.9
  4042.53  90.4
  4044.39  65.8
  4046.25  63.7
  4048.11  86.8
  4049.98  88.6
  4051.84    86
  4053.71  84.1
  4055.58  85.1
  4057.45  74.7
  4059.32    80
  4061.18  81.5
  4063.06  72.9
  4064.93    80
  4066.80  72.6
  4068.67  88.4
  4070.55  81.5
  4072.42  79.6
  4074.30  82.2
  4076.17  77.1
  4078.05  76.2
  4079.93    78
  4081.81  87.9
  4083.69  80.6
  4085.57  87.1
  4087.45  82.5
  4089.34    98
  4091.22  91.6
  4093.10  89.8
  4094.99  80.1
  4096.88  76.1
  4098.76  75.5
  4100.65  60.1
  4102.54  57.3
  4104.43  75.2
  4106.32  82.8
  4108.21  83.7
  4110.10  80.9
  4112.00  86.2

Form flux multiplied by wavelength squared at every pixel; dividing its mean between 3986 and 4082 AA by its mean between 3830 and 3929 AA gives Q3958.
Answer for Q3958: 1.5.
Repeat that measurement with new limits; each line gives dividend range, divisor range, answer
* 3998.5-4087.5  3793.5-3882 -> 1.51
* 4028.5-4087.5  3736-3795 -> 1.50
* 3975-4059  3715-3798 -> 1.54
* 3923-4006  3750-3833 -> 1.01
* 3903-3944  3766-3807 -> 0.80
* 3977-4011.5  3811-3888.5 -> 1.48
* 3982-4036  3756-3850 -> 1.50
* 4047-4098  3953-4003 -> 1.35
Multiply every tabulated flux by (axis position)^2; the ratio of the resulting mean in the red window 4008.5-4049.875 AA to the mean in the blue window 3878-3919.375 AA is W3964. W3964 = 1.4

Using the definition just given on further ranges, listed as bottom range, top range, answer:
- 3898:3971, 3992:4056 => 1.65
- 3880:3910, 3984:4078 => 1.43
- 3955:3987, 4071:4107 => 1.56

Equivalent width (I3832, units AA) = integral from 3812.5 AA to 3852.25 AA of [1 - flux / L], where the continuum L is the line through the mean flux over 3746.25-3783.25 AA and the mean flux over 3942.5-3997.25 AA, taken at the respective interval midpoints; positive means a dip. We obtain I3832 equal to 5.3 AA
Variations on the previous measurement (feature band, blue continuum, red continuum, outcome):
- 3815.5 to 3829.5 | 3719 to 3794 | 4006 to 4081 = 2.4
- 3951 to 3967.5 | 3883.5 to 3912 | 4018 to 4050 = 3.4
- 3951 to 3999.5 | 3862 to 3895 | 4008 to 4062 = 8.2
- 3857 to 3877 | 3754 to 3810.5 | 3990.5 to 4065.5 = 2.0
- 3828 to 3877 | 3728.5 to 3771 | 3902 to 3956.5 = -3.2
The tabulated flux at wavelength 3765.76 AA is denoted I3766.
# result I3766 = 67.1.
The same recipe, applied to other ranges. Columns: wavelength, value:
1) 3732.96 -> 45.8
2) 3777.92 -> 69.7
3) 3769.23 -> 57.7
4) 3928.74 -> 29.6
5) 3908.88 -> 64.9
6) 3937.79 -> 27.9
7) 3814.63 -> 53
